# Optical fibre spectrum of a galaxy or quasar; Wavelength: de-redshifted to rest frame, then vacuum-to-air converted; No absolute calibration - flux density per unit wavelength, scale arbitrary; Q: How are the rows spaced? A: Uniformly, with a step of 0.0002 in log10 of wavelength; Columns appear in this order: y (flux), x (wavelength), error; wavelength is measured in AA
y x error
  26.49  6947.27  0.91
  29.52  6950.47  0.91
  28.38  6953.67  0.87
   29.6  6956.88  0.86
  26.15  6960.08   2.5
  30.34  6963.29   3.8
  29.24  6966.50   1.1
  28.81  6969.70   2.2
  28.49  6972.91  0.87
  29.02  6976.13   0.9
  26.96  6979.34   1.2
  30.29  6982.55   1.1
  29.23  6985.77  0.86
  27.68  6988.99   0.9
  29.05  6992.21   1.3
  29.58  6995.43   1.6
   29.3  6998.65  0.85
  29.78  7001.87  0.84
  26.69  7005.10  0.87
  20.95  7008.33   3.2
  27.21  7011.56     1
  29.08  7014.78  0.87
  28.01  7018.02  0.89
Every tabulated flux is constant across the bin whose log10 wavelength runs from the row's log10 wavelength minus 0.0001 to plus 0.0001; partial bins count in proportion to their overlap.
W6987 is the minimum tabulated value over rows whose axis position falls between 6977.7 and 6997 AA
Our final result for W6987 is 26.96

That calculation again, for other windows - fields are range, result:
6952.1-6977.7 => 26.15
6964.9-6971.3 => 28.81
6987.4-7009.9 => 20.95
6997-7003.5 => 29.3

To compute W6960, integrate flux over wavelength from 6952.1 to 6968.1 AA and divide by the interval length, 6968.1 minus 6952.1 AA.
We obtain 28.7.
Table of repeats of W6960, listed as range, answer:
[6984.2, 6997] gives 28.9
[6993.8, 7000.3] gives 29.5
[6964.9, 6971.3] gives 29.1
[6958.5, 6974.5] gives 28.6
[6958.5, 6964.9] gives 28.2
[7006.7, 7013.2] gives 24.1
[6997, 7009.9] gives 26.7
